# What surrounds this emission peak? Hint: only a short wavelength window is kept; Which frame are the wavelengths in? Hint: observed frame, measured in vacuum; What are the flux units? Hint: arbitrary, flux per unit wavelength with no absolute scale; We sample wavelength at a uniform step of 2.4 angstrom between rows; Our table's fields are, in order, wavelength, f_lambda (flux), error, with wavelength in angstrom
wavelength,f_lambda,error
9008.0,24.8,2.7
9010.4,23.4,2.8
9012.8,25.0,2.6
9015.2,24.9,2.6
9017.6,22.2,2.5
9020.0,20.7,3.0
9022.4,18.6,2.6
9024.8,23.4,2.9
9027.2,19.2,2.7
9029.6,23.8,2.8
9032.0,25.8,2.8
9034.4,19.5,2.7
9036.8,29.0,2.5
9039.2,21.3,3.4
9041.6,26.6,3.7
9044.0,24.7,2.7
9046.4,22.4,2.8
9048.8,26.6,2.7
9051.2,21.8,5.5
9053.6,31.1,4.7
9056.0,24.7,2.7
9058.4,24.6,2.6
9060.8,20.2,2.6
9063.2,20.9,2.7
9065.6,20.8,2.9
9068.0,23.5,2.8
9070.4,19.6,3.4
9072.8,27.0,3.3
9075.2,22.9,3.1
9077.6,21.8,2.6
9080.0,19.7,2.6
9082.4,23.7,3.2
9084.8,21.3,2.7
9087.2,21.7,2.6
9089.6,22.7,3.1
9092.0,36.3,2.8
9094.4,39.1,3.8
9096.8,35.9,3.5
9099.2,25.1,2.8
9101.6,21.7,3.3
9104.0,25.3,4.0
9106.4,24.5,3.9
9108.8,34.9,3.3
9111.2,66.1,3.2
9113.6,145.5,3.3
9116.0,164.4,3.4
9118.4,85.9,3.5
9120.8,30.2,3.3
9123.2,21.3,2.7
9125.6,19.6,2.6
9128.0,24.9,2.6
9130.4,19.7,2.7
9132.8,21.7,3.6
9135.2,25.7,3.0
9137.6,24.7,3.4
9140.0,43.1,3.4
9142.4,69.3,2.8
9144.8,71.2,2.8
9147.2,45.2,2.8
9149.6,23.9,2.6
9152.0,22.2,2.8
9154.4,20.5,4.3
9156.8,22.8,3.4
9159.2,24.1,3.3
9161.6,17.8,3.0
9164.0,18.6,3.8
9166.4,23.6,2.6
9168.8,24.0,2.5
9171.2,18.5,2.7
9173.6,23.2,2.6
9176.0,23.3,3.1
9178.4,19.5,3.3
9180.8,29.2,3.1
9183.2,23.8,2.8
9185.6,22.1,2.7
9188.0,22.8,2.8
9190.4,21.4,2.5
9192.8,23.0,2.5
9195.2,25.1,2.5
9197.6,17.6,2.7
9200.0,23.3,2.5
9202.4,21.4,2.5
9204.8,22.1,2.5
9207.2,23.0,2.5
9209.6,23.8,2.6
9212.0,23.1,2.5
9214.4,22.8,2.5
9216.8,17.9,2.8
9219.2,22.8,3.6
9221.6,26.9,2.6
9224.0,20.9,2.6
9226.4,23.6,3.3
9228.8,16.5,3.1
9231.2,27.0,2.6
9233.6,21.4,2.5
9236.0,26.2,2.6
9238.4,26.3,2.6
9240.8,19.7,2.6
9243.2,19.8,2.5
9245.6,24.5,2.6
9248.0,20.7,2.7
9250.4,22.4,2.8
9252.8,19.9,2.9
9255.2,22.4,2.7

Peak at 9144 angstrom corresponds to [N II] 6583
